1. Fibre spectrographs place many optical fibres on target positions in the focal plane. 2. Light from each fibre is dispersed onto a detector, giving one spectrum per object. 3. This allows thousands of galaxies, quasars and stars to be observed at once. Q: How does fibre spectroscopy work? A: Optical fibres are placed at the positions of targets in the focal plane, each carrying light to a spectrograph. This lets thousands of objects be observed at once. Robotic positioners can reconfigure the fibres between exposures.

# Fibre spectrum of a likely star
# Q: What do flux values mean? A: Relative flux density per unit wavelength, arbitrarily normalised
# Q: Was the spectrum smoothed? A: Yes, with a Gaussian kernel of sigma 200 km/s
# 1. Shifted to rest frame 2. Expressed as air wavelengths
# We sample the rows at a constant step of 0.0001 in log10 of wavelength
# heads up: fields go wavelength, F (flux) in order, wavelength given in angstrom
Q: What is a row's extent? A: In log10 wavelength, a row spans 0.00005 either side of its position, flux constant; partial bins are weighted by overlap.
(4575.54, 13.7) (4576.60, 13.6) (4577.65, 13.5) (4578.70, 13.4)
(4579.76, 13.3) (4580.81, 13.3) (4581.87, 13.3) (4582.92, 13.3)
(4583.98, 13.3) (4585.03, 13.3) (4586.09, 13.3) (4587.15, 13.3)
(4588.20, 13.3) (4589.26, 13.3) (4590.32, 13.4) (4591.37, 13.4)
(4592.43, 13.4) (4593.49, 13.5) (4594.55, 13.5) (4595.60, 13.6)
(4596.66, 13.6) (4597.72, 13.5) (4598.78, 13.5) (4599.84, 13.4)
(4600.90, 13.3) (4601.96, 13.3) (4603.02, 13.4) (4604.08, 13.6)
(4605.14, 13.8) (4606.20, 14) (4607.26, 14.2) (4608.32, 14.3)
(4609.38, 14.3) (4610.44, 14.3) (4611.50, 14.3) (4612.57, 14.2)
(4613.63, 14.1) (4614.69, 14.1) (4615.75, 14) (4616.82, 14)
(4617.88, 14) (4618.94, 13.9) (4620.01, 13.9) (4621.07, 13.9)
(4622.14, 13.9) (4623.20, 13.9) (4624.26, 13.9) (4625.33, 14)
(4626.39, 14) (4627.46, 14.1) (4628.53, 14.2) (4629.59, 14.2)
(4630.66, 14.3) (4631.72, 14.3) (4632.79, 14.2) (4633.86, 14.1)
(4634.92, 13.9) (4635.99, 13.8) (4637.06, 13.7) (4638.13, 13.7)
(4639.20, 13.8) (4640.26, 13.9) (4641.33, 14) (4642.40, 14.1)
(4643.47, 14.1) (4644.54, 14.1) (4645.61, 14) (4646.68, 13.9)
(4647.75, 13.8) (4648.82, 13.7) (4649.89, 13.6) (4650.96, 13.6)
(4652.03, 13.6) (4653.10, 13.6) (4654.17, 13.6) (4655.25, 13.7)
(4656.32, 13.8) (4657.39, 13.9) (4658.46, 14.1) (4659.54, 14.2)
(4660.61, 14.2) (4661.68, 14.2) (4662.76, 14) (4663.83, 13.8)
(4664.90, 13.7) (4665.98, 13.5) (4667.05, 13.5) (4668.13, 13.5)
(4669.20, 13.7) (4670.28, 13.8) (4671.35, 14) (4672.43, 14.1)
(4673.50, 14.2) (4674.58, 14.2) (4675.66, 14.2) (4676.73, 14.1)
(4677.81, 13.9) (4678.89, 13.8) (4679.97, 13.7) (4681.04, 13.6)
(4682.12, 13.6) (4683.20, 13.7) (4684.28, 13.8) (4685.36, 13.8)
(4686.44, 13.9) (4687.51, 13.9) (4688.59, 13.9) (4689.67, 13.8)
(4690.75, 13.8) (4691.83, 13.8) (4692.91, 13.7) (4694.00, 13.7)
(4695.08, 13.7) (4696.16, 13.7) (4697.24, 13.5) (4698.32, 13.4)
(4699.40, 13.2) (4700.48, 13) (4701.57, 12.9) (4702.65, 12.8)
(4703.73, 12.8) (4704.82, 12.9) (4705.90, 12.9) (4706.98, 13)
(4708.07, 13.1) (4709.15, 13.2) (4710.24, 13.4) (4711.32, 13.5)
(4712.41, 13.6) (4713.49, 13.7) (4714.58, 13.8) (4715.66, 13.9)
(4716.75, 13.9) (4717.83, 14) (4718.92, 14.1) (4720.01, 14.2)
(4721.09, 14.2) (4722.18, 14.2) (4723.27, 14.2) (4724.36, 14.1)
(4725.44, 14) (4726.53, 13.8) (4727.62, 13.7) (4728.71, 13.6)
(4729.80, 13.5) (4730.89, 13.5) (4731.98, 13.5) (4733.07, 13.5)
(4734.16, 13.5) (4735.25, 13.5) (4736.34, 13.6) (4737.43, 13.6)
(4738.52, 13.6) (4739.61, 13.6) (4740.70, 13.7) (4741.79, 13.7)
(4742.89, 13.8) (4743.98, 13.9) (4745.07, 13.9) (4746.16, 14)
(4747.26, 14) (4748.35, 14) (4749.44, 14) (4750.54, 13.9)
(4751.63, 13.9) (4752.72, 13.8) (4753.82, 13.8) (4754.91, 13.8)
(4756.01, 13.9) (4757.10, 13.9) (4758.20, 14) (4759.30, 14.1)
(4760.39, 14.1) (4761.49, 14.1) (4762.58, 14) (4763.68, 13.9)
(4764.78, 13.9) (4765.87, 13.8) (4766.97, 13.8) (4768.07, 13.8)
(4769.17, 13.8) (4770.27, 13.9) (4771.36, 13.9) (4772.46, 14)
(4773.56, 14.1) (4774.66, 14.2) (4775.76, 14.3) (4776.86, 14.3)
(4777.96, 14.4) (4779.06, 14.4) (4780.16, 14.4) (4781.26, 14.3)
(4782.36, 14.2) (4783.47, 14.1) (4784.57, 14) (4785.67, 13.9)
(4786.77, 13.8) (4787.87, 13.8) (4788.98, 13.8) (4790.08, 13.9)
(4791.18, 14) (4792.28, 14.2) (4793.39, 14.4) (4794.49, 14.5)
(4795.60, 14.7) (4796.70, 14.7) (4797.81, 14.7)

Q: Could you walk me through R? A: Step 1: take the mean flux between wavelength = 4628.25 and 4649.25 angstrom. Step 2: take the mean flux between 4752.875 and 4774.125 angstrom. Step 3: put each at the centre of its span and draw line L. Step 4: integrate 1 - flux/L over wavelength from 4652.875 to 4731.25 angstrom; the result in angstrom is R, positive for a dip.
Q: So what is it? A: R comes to 1.4 angstrom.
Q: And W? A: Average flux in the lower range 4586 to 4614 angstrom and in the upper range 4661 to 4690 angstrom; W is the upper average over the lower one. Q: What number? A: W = 1.0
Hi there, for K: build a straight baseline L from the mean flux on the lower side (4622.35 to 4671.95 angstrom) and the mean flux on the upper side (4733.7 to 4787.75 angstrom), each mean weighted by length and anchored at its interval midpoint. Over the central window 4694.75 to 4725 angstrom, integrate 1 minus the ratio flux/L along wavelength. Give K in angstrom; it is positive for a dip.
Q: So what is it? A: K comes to 0.8 angstrom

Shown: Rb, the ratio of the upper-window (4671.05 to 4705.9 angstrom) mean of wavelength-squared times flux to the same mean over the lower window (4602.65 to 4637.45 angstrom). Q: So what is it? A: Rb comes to 1.00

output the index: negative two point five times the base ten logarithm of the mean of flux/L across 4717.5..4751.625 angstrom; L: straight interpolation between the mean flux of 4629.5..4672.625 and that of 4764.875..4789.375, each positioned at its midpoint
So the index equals 0.01 mag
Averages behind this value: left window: 13.9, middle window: 13.8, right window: 14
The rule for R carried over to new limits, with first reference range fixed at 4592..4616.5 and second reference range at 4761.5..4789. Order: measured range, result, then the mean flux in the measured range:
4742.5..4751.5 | 0.04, 13.9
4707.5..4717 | 0.27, 13.5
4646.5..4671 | 0.16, 13.8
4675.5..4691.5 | 0.09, 13.8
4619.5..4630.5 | -0.15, 14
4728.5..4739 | 0.33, 13.5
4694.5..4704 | 0.47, 13.2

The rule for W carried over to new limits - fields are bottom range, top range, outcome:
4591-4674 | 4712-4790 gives 1.00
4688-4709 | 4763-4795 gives 1.05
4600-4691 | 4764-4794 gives 1.01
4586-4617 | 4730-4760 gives 1.01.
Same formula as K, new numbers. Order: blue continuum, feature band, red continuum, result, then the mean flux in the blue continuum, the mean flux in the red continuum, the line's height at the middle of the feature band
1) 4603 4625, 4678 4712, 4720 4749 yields 1.0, 14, 13.8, 13.9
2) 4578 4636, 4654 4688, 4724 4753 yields -0.3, 13.8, 13.7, 13.8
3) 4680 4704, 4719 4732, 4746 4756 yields -0.1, 13.6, 13.9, 13.8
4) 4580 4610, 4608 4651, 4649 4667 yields -1.0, 13.5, 13.8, 13.7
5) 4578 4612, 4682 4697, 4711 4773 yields 0.0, 13.6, 13.8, 13.7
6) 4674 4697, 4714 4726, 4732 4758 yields -0.2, 13.8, 13.8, 13.8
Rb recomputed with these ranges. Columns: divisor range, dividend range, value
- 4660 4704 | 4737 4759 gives 1.04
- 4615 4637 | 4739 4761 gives 1.04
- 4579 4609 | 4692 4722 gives 1.05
